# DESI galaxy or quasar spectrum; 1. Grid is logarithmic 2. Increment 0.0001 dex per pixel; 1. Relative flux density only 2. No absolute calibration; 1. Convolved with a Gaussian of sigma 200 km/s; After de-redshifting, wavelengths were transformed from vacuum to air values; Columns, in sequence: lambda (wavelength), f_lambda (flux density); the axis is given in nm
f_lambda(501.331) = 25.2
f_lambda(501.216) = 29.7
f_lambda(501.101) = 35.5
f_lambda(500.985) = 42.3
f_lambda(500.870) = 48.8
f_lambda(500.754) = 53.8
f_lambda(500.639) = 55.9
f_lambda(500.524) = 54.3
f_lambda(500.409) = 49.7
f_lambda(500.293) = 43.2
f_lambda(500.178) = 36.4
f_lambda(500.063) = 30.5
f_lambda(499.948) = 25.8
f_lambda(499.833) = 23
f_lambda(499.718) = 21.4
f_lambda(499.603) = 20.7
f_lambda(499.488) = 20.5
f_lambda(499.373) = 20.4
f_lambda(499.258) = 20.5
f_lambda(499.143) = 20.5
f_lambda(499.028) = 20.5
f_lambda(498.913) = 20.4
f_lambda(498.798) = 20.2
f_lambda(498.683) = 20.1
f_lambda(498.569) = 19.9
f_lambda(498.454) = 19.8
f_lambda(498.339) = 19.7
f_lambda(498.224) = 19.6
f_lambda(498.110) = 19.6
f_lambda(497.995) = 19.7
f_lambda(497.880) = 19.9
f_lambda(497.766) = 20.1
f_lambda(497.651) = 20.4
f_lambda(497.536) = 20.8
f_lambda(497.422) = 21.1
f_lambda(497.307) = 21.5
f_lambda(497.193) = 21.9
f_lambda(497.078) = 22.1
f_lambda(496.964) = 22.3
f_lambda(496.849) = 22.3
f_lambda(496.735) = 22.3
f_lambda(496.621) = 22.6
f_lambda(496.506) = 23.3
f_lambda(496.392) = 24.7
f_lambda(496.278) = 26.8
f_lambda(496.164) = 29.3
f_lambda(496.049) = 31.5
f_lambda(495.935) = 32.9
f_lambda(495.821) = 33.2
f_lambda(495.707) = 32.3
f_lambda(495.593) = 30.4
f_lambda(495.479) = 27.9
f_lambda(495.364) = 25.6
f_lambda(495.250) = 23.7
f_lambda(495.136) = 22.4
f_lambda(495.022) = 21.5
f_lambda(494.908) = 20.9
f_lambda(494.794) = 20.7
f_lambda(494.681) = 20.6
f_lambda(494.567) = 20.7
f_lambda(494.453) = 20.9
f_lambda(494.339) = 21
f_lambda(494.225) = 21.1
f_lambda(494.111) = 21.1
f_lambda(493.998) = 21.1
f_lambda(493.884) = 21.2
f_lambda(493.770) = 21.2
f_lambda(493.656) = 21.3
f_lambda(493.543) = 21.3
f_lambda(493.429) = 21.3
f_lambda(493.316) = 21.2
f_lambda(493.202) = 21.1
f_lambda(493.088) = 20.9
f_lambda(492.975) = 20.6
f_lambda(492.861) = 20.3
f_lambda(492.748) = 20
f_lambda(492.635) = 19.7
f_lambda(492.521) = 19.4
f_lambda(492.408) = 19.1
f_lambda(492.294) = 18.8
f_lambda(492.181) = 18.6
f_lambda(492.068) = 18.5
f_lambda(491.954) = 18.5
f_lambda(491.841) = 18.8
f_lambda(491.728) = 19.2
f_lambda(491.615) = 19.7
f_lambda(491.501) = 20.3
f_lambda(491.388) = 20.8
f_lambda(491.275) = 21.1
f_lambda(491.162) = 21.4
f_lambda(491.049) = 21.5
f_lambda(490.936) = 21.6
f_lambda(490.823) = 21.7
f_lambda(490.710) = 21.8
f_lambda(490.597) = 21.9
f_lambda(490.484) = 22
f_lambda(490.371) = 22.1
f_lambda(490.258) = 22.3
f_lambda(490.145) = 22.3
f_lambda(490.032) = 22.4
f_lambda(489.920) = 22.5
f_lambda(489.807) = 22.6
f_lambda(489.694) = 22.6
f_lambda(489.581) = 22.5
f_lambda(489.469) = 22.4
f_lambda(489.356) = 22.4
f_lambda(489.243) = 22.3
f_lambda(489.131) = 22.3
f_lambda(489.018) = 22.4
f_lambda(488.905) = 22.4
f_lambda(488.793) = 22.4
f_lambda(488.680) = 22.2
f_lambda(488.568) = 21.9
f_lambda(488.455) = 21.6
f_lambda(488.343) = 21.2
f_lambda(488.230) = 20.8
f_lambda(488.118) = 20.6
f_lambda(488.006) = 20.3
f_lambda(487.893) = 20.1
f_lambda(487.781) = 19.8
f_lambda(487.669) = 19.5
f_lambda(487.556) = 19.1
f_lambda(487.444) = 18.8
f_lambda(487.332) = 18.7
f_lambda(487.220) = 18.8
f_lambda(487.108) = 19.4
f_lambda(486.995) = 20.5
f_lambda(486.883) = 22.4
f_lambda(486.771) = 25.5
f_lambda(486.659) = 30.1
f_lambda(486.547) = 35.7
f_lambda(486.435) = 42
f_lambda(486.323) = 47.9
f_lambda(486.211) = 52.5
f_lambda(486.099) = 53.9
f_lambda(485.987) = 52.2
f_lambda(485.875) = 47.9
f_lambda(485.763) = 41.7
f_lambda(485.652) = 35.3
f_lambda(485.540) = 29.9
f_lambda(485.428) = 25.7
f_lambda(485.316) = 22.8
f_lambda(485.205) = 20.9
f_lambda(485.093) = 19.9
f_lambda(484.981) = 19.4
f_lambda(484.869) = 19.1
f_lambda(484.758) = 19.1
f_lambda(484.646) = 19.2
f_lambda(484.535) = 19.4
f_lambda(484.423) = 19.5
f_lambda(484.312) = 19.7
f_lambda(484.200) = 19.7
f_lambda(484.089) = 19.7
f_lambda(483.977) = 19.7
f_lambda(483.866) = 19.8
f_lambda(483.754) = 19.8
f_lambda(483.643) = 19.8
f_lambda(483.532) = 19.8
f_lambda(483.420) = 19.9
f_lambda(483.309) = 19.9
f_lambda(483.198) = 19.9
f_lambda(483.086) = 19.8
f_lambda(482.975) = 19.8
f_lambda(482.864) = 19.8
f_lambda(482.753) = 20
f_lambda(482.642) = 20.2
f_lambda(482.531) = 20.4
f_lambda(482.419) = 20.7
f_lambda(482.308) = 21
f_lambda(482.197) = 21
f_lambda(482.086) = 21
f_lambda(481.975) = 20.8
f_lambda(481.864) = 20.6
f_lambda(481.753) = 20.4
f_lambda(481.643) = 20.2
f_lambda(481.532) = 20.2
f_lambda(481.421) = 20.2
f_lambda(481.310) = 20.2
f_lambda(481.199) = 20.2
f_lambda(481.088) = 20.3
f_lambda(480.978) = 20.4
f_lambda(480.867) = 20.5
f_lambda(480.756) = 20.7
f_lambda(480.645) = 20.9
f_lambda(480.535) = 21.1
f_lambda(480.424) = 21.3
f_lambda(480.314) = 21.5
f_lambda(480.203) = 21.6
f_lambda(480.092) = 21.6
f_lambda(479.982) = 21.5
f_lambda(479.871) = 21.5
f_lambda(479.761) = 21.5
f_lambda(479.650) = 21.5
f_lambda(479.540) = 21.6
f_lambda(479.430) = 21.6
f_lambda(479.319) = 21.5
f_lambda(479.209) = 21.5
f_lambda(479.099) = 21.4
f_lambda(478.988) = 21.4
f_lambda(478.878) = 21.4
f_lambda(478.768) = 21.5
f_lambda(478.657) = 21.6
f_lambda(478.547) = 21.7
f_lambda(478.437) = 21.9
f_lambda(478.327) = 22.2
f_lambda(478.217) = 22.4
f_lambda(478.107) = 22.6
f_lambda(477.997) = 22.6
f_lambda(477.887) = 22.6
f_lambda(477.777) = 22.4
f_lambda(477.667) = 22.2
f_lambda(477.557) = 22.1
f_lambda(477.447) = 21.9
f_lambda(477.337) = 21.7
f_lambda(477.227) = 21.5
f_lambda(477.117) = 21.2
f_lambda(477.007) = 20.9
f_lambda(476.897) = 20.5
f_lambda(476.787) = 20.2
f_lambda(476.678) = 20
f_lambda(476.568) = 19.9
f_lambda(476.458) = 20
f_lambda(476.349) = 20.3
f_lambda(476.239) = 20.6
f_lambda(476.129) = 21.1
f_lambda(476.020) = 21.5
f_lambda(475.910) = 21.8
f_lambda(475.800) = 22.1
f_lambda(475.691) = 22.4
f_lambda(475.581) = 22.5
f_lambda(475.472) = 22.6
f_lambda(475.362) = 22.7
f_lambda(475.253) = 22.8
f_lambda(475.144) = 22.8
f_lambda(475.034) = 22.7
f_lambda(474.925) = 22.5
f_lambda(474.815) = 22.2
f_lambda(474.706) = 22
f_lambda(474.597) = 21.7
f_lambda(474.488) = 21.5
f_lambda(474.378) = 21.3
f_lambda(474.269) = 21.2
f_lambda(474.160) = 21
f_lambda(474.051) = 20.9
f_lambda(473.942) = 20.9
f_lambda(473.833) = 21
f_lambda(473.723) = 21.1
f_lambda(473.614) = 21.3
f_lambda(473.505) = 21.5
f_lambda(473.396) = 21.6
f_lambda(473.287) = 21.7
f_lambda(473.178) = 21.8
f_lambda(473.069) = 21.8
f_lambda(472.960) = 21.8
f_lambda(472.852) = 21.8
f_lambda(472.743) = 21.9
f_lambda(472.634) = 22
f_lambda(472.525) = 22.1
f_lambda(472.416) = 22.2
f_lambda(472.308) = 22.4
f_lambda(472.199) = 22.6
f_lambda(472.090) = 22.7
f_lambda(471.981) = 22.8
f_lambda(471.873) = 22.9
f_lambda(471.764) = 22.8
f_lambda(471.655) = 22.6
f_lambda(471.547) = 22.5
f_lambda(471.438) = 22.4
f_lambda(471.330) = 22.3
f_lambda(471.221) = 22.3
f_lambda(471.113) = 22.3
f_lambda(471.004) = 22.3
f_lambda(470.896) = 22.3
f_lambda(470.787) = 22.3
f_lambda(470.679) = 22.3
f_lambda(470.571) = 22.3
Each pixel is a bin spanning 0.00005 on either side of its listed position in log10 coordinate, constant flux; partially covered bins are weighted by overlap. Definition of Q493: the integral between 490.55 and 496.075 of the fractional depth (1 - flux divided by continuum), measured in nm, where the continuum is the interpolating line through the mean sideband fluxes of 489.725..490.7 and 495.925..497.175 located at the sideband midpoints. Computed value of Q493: 0.38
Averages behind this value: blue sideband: 22.2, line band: 22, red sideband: 25.1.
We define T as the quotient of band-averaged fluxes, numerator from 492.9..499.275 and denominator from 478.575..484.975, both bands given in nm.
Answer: 1.10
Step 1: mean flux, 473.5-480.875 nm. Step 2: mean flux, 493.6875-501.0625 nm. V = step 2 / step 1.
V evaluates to 1.20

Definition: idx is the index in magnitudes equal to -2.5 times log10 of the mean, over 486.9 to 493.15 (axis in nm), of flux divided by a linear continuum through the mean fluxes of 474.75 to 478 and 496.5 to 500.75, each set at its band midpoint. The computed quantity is 0.150 mag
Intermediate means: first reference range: 21.7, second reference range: 25.3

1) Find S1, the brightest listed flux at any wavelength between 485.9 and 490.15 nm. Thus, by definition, 53.9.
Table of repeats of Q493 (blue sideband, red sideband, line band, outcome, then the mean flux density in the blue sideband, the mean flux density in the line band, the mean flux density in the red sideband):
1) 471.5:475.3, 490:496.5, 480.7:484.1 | 0.29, 22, 20.2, 22.4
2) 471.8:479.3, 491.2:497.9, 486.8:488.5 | 0.15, 21.7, 20.2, 22.3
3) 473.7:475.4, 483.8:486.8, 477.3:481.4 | 0.60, 21.8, 21.5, 29.6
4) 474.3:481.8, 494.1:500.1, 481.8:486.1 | -0.30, 21.4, 23.4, 22.9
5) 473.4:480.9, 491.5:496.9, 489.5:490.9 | 0.01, 21.5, 22.2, 22.6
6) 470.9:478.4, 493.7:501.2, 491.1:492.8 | 0.37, 21.8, 19.6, 26.1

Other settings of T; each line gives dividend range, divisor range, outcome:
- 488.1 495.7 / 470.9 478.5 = 0.99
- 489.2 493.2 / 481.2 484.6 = 1.04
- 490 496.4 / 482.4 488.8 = 0.91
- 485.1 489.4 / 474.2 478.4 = 1.26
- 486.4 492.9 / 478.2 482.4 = 1.02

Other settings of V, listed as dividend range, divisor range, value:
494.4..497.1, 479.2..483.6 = 1.21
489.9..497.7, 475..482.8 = 1.05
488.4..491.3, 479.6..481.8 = 1.06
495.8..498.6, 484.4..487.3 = 0.76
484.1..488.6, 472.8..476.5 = 1.22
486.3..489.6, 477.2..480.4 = 1.07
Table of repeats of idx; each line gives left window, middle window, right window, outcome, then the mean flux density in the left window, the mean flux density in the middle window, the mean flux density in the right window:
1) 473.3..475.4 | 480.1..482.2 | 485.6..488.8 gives 0.22 mag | 21.7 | 20.7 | 28.8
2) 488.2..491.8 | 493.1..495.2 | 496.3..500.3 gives 0.04 mag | 21.8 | 21.1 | 22.3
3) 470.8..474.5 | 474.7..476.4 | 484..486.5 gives 0.09 mag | 21.9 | 22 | 30.2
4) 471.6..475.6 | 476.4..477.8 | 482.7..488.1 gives 0.09 mag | 22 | 21.1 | 25.3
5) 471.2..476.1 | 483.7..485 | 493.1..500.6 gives 0.18 mag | 22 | 19.5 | 24.2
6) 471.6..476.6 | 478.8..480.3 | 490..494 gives 0.00 mag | 21.8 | 21.5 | 20.7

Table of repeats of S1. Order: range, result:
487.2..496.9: 33.2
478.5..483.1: 21.7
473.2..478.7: 22.8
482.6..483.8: 20.2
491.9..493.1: 20.9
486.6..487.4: 30.1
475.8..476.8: 22.1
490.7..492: 21.8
